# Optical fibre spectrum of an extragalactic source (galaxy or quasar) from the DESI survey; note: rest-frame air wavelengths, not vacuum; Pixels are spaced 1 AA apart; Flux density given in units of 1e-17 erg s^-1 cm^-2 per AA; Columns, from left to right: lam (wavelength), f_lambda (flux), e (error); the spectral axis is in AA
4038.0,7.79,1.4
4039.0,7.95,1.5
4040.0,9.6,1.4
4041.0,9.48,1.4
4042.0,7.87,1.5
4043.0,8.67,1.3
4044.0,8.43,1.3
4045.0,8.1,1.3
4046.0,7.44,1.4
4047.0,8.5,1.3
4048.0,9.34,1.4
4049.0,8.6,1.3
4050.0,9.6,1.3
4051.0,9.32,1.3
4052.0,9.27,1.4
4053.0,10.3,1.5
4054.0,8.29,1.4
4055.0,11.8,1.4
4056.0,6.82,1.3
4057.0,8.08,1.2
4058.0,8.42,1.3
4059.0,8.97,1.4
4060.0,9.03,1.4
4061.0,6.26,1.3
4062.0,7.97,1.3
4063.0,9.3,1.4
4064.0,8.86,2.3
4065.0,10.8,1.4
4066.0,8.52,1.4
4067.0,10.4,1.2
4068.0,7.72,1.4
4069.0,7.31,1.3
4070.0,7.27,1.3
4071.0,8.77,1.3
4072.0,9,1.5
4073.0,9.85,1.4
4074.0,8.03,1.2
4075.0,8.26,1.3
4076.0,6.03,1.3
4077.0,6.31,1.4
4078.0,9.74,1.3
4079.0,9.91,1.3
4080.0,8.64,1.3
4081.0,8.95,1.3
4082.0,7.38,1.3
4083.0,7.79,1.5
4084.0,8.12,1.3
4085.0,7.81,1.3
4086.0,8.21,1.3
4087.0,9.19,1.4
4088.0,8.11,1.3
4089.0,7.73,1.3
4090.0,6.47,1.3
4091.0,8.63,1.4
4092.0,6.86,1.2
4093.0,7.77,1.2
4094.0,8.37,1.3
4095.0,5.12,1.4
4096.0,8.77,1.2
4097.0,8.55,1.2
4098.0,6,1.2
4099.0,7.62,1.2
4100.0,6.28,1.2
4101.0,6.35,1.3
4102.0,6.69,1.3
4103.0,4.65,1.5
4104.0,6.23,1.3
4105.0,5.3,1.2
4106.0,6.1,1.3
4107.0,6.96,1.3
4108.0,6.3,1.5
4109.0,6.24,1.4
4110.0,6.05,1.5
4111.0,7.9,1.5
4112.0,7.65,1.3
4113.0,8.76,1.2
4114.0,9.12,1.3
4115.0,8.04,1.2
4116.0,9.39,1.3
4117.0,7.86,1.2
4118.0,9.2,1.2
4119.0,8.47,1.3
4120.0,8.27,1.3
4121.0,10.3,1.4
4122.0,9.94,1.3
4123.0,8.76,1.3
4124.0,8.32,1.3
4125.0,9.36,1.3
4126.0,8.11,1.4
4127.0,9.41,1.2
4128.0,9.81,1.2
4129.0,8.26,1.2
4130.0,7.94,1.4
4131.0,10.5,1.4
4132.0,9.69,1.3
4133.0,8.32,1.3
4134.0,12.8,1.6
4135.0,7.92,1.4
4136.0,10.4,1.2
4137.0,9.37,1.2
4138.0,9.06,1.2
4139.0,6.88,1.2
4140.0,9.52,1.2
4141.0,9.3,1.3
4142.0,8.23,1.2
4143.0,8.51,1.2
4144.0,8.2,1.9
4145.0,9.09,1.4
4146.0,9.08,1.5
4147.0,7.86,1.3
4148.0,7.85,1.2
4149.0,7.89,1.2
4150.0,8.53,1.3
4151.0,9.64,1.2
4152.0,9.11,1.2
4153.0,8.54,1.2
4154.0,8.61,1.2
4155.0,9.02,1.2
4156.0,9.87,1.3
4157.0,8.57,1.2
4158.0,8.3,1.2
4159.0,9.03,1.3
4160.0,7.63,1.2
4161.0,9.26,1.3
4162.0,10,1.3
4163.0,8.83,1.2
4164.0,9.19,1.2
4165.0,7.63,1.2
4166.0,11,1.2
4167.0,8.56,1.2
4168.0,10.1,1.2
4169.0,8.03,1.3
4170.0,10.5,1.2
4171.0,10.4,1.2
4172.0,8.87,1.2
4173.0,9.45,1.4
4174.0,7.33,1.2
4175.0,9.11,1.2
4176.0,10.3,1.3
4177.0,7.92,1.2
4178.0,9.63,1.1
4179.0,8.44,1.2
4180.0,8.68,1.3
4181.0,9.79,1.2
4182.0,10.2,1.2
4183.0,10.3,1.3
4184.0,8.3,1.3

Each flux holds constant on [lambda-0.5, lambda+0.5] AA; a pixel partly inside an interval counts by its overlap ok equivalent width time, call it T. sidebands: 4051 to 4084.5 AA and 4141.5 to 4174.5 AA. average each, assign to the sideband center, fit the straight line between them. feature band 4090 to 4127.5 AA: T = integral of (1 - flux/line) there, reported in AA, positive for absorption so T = 4.5 AA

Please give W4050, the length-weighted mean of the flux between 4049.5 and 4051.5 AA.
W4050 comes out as 9.46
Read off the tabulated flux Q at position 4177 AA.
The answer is 7.92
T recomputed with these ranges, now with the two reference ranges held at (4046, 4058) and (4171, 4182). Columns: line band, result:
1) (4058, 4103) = 5.0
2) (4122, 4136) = -0.3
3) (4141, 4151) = 0.6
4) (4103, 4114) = 2.8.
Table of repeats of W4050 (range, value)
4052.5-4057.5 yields 9.06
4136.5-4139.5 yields 8.44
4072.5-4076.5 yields 8.04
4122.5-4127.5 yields 8.79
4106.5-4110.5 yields 6.39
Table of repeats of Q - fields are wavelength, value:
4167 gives 8.56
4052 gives 9.27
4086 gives 8.21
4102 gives 6.69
